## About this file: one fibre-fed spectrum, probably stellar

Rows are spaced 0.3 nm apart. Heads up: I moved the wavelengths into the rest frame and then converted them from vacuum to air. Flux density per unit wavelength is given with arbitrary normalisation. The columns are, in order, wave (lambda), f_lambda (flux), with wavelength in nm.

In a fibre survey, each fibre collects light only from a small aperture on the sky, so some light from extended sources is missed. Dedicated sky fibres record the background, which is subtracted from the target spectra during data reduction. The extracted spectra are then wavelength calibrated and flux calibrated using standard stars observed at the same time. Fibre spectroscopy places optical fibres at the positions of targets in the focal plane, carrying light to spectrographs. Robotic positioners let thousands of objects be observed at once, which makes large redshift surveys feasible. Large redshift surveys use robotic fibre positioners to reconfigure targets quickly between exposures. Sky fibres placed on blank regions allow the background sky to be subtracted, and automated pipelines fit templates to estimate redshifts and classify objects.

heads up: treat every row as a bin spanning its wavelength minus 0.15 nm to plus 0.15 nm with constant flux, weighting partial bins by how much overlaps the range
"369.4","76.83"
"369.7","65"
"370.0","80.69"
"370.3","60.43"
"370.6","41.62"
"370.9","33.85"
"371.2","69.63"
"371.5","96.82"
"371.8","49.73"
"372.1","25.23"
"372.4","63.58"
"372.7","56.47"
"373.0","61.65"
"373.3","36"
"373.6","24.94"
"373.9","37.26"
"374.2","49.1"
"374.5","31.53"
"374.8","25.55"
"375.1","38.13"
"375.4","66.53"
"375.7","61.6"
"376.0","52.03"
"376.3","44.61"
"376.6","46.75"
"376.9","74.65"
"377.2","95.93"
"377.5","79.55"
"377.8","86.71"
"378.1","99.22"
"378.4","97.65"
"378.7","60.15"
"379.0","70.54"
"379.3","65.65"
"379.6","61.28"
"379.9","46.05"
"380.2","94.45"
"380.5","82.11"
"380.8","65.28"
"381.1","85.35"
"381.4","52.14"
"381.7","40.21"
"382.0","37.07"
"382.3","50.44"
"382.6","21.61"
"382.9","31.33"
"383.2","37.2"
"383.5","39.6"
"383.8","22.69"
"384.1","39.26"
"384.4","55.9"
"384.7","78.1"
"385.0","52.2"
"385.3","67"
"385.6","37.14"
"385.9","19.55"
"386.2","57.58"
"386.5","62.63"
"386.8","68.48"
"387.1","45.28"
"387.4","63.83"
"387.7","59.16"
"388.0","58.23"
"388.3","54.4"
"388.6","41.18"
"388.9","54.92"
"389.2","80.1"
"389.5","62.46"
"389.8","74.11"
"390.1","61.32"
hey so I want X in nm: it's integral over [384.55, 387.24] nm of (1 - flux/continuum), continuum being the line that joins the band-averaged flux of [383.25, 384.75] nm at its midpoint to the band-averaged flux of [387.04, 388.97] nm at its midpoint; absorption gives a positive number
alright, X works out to -0.30 nm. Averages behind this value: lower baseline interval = 44.4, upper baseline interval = 54.2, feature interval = 54.3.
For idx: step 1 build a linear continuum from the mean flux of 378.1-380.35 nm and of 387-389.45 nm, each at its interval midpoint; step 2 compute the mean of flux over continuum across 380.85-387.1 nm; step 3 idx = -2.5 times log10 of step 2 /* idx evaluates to 0.32 mag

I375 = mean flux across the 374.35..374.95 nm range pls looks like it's 28.5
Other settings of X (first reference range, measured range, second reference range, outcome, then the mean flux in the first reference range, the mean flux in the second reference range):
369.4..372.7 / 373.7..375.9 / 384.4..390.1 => 0.56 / 59.4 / 57.6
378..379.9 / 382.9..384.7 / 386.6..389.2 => 0.63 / 72.8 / 57.2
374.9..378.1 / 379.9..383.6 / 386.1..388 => 0.58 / 65.7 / 59.4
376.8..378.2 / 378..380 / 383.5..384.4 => 0.12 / 87.2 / 36.6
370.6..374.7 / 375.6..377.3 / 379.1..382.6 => -0.24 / 48.4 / 60.2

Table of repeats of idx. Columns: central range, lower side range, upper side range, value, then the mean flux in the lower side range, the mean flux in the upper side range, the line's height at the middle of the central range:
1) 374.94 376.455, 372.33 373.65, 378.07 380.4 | 0.142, 49.4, 73.3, 59.7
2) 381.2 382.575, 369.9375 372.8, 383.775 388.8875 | 0.216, 57.1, 52.7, 54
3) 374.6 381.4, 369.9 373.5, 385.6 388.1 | -0.232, 55.5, 53.2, 54.6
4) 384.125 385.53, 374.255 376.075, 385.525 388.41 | -0.156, 45.8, 53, 51.7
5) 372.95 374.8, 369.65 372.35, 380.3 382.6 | 0.464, 58.1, 57.3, 57.8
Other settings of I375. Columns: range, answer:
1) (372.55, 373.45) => 51.4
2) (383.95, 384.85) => 57.8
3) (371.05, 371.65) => 83.2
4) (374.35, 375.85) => 44.7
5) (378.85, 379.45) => 68.1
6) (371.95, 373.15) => 51.7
